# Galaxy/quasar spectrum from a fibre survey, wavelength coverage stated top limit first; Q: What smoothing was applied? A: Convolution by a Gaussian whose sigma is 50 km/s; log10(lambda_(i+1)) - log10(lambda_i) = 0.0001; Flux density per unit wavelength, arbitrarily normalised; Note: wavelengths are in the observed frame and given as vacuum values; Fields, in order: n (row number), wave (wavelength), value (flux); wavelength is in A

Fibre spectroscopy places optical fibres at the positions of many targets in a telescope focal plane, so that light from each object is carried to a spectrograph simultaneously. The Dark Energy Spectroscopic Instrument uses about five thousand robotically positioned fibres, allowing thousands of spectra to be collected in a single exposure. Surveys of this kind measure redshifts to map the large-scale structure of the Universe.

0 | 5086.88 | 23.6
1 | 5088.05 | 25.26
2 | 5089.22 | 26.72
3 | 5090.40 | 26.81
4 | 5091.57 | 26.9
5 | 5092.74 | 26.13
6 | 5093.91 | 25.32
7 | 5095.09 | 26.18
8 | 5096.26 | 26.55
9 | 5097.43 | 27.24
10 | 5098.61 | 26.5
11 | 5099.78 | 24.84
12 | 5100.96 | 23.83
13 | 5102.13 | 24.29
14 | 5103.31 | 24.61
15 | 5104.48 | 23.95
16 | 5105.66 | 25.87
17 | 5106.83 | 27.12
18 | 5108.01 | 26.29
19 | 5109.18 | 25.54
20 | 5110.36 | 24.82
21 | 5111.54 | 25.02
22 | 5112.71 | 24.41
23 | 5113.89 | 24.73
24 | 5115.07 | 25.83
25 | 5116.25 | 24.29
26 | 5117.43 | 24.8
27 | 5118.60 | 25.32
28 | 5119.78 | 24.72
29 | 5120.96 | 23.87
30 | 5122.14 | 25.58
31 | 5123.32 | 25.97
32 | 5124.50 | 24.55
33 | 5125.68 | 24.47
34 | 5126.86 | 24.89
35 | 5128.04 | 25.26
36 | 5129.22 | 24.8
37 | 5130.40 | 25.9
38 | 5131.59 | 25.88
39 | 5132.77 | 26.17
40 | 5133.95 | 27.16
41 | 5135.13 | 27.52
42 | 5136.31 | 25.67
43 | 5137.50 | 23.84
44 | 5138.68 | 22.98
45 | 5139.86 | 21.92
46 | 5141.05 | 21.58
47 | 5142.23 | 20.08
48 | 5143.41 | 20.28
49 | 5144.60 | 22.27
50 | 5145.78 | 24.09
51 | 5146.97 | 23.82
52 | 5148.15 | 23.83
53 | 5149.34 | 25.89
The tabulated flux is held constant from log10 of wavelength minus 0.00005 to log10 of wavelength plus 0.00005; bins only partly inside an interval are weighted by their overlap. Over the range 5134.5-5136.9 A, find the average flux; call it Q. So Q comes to 26.7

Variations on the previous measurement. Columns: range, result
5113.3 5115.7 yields 25.2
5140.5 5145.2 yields 21.1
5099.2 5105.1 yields 24.3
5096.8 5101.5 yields 25.6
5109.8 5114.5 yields 24.7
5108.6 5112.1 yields 25.1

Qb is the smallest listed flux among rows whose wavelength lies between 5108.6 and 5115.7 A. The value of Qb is 24.41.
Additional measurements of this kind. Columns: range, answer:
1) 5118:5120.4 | 24.72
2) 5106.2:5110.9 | 24.82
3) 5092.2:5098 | 25.32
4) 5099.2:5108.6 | 23.83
